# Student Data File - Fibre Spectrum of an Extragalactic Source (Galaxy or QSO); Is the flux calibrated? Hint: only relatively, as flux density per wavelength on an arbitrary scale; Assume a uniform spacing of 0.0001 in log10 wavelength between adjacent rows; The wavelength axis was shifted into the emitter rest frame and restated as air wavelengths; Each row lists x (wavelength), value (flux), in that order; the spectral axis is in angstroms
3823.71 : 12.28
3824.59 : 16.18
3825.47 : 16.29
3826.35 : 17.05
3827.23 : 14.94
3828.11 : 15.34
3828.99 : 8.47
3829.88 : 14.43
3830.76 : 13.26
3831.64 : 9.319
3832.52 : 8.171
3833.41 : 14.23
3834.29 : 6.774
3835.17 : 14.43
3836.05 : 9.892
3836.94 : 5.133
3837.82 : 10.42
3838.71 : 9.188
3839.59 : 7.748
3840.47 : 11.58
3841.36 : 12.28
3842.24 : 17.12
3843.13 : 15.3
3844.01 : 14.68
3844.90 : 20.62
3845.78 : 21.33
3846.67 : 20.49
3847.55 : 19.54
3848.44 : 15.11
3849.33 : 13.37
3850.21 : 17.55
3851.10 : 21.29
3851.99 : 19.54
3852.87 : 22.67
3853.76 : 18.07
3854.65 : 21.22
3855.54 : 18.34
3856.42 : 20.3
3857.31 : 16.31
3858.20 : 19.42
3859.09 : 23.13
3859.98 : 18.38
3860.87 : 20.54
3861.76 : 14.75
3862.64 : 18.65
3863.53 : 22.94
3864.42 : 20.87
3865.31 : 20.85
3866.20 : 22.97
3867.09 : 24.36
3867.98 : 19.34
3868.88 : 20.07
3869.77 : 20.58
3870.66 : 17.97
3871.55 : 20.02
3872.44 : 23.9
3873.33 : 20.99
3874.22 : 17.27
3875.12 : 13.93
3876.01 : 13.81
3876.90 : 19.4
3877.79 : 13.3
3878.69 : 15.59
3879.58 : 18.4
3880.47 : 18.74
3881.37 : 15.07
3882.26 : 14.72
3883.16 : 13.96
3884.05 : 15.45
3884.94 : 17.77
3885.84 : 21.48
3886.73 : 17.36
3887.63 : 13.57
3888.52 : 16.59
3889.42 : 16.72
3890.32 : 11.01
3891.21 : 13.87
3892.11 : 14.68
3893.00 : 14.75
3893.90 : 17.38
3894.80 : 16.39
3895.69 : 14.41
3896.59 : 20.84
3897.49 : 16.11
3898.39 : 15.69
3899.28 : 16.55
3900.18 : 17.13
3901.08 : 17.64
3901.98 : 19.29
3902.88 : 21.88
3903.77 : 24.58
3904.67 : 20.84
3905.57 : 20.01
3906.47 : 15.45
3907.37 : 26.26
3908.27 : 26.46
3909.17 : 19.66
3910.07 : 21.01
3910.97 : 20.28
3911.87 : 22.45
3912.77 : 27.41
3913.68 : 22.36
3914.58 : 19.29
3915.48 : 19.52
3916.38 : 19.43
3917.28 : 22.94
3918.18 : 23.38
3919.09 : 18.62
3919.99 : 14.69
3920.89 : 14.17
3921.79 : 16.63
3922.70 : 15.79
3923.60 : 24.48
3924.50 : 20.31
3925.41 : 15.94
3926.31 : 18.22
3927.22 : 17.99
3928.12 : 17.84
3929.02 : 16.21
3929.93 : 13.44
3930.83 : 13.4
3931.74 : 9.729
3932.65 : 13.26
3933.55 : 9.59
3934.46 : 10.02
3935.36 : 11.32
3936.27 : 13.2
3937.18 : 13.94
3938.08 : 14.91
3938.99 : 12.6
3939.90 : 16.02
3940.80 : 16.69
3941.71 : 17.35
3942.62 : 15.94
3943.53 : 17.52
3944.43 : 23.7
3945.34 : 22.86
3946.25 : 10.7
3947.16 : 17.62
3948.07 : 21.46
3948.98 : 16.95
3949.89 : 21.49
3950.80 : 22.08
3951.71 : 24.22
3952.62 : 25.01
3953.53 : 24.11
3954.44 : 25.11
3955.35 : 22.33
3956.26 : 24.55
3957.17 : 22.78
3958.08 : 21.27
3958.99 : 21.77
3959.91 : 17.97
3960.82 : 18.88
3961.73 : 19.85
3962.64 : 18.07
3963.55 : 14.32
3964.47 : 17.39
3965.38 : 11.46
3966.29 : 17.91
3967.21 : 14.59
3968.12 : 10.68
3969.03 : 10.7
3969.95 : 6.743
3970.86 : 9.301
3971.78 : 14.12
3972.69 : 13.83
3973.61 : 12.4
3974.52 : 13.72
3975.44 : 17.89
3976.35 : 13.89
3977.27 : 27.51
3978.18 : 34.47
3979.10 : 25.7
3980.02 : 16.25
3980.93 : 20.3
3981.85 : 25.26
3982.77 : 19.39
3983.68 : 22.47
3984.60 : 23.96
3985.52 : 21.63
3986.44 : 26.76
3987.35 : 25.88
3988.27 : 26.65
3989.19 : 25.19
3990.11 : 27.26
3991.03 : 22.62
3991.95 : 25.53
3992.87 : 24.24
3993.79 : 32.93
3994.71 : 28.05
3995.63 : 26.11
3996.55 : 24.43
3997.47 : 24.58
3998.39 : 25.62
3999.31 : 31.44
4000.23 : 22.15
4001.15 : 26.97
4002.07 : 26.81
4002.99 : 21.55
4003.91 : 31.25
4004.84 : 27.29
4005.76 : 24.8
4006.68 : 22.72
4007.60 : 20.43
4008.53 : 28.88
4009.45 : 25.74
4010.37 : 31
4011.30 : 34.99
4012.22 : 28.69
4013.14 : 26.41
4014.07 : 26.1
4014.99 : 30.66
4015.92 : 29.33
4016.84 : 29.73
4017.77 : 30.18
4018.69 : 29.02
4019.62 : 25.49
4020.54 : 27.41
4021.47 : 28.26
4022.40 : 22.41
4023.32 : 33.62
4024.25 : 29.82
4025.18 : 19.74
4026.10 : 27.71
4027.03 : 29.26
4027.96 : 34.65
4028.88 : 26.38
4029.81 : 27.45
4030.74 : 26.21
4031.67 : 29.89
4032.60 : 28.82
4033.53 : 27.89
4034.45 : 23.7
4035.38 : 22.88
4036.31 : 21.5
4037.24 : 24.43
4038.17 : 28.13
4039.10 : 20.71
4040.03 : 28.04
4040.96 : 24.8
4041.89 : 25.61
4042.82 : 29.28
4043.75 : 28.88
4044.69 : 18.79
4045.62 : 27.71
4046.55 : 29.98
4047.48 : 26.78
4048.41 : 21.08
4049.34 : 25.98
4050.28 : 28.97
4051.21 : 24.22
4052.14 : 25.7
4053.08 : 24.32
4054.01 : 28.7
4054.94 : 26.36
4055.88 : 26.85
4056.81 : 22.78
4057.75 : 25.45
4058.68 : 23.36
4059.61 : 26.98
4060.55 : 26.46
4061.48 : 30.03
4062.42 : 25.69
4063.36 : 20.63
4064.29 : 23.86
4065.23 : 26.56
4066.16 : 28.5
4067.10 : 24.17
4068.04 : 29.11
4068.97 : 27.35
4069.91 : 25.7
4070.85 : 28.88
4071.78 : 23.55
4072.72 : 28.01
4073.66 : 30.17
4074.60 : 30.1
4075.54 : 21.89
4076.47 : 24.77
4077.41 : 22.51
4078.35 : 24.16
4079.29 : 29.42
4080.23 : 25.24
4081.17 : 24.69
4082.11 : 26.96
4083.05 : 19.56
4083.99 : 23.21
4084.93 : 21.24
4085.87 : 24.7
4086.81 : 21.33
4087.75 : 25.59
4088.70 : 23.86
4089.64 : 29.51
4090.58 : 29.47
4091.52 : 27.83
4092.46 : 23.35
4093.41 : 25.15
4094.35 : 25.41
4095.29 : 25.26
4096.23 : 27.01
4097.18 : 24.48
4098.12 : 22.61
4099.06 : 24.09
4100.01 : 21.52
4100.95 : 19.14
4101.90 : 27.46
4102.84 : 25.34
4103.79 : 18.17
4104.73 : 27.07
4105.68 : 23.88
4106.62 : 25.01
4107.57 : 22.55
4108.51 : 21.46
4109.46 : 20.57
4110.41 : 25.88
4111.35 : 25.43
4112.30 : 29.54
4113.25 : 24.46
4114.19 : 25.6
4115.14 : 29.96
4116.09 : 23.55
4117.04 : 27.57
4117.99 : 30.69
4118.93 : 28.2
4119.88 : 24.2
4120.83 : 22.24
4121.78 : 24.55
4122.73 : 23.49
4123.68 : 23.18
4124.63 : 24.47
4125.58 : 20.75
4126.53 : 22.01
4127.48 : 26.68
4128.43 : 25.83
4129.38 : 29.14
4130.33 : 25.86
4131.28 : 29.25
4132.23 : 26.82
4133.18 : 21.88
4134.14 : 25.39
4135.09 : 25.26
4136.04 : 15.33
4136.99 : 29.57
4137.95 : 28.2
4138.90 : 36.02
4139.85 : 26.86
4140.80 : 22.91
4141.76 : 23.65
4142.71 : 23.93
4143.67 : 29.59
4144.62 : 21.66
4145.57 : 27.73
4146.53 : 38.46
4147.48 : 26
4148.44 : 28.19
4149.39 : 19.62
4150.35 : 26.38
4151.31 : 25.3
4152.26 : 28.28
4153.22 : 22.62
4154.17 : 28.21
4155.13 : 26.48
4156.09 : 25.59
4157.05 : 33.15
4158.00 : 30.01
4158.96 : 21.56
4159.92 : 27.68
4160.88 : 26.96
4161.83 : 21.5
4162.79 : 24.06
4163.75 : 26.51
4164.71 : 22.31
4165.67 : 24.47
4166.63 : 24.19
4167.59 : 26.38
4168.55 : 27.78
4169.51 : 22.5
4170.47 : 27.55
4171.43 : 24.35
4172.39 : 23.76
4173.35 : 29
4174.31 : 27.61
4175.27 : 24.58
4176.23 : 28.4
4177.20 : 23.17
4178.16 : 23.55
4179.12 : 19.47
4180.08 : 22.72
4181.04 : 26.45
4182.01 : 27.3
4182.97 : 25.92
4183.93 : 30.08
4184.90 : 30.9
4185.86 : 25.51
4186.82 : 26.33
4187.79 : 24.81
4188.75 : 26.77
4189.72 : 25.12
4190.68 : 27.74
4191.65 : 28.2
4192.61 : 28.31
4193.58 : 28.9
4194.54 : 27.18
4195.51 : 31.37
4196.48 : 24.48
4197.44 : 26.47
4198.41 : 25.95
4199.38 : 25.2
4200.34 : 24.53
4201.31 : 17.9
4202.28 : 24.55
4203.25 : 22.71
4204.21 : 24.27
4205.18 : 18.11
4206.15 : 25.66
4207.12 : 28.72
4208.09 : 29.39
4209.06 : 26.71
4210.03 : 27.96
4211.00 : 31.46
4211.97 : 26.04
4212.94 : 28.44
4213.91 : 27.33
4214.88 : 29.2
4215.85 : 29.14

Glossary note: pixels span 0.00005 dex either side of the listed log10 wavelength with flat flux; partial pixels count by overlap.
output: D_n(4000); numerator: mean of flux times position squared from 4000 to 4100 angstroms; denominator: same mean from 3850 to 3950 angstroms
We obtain 1.57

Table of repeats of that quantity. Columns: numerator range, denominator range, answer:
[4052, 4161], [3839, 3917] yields 1.56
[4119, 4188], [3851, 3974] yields 1.61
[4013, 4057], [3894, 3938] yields 1.58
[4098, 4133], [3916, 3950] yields 1.64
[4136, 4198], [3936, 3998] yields 1.45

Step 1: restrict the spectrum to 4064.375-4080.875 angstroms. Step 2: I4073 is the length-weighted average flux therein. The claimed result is 26.4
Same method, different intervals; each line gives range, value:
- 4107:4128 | 24.9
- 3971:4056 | 25.5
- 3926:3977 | 16.7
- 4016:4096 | 26.1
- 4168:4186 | 25.8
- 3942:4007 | 21.3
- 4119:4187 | 25.8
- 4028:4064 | 25.9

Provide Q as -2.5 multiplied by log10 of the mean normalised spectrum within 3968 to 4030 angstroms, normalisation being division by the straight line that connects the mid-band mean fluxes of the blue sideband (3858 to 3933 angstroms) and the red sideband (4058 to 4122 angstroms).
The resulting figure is -0.114 mag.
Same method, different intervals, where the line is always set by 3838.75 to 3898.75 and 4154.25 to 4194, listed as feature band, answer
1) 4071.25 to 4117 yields -0.05 mag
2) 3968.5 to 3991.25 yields 0.03 mag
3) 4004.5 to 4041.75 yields -0.23 mag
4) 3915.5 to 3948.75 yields 0.17 mag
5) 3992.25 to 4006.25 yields -0.24 mag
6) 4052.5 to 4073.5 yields -0.14 mag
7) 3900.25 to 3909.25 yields -0.14 mag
